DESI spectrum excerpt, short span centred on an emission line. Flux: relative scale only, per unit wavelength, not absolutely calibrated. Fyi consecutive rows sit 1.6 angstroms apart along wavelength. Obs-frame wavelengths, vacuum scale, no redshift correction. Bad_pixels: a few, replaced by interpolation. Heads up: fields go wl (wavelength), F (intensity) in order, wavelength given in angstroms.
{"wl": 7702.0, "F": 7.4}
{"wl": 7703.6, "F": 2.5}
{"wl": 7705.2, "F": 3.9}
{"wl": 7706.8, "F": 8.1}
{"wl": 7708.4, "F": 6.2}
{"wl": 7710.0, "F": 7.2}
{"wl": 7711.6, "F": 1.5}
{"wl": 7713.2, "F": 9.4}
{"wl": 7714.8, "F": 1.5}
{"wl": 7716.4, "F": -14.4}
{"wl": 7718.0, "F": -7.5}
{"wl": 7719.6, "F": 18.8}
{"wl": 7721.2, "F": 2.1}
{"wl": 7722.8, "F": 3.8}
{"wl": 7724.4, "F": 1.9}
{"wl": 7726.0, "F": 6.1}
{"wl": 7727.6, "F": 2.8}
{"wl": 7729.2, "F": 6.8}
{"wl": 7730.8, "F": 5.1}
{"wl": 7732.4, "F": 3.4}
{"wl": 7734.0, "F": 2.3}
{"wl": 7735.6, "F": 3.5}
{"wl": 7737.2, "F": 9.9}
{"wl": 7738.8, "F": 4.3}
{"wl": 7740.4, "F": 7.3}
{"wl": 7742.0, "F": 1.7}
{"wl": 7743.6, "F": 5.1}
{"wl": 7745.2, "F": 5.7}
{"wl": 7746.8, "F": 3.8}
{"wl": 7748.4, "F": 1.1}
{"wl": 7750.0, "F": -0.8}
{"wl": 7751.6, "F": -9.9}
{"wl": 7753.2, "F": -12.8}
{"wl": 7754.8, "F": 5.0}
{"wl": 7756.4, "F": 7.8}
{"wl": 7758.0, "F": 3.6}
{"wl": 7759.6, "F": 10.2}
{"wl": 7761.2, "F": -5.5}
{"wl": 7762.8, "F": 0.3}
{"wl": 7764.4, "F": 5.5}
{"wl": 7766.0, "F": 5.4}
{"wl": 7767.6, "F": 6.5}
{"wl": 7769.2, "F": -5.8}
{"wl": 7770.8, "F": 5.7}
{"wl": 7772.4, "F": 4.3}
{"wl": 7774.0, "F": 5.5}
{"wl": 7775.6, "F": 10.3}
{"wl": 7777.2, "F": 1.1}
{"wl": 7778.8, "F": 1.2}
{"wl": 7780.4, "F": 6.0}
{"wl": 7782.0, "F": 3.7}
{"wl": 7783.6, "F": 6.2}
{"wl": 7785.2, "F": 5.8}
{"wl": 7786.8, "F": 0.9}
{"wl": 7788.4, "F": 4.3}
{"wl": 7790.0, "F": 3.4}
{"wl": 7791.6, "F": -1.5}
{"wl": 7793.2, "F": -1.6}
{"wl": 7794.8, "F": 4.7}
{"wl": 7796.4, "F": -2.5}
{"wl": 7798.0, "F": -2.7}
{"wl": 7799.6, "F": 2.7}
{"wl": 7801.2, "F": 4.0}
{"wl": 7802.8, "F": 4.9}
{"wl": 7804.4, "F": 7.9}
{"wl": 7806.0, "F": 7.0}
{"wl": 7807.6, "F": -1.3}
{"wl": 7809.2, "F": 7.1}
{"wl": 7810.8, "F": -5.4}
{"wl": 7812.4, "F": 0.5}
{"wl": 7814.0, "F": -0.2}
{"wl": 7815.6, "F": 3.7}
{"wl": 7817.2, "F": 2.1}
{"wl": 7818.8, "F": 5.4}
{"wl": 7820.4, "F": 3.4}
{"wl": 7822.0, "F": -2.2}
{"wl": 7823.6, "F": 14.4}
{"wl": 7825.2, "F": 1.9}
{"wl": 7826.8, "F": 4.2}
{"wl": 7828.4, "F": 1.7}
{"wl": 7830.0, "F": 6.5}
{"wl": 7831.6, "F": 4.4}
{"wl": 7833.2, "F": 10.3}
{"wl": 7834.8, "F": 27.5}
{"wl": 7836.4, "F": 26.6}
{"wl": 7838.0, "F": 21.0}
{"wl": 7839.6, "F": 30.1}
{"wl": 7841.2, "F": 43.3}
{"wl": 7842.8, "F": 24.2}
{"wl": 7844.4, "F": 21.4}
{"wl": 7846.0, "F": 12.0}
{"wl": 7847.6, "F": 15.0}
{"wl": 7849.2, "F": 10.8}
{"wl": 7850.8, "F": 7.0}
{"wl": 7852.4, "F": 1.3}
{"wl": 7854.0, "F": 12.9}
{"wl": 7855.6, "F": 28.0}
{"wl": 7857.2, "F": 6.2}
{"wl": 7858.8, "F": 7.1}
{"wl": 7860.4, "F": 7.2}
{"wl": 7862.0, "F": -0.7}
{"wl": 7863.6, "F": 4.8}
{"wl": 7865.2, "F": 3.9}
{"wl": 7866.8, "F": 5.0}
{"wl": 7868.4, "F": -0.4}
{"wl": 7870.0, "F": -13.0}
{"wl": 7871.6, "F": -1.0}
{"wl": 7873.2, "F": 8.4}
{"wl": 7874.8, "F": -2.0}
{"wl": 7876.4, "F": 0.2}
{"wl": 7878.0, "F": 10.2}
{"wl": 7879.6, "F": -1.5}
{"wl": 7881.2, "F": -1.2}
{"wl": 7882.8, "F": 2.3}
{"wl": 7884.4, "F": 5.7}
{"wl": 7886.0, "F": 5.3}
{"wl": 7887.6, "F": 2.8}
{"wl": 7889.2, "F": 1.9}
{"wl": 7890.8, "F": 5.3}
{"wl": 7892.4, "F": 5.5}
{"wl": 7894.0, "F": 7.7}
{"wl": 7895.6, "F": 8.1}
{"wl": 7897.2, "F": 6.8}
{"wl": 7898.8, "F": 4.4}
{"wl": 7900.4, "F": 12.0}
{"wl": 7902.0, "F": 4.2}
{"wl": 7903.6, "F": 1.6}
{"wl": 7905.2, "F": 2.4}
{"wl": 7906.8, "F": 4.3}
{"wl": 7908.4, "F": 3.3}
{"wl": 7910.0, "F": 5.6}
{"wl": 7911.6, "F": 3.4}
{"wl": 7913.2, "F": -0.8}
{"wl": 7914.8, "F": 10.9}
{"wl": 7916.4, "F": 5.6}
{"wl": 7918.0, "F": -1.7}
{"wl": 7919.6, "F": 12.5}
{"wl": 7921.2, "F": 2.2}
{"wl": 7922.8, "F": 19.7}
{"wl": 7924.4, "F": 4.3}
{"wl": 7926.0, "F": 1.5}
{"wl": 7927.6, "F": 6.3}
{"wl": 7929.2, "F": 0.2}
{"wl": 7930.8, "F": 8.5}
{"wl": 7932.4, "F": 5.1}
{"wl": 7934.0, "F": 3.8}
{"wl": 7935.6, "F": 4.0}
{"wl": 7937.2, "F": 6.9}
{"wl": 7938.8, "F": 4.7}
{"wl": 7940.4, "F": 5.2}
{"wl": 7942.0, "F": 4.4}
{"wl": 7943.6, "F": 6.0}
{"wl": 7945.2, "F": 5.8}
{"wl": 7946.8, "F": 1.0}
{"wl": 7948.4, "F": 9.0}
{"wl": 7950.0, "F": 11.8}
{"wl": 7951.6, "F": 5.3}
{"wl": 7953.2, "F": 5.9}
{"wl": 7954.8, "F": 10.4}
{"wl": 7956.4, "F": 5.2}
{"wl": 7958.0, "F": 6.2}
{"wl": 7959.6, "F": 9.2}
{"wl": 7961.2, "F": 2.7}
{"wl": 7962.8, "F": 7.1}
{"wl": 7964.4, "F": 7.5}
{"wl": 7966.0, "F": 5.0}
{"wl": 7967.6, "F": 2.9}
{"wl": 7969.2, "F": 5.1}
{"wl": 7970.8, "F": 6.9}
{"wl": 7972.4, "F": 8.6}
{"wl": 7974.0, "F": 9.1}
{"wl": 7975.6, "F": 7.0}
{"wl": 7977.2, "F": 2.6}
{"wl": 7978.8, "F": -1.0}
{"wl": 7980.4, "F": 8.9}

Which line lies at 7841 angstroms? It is [O II]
